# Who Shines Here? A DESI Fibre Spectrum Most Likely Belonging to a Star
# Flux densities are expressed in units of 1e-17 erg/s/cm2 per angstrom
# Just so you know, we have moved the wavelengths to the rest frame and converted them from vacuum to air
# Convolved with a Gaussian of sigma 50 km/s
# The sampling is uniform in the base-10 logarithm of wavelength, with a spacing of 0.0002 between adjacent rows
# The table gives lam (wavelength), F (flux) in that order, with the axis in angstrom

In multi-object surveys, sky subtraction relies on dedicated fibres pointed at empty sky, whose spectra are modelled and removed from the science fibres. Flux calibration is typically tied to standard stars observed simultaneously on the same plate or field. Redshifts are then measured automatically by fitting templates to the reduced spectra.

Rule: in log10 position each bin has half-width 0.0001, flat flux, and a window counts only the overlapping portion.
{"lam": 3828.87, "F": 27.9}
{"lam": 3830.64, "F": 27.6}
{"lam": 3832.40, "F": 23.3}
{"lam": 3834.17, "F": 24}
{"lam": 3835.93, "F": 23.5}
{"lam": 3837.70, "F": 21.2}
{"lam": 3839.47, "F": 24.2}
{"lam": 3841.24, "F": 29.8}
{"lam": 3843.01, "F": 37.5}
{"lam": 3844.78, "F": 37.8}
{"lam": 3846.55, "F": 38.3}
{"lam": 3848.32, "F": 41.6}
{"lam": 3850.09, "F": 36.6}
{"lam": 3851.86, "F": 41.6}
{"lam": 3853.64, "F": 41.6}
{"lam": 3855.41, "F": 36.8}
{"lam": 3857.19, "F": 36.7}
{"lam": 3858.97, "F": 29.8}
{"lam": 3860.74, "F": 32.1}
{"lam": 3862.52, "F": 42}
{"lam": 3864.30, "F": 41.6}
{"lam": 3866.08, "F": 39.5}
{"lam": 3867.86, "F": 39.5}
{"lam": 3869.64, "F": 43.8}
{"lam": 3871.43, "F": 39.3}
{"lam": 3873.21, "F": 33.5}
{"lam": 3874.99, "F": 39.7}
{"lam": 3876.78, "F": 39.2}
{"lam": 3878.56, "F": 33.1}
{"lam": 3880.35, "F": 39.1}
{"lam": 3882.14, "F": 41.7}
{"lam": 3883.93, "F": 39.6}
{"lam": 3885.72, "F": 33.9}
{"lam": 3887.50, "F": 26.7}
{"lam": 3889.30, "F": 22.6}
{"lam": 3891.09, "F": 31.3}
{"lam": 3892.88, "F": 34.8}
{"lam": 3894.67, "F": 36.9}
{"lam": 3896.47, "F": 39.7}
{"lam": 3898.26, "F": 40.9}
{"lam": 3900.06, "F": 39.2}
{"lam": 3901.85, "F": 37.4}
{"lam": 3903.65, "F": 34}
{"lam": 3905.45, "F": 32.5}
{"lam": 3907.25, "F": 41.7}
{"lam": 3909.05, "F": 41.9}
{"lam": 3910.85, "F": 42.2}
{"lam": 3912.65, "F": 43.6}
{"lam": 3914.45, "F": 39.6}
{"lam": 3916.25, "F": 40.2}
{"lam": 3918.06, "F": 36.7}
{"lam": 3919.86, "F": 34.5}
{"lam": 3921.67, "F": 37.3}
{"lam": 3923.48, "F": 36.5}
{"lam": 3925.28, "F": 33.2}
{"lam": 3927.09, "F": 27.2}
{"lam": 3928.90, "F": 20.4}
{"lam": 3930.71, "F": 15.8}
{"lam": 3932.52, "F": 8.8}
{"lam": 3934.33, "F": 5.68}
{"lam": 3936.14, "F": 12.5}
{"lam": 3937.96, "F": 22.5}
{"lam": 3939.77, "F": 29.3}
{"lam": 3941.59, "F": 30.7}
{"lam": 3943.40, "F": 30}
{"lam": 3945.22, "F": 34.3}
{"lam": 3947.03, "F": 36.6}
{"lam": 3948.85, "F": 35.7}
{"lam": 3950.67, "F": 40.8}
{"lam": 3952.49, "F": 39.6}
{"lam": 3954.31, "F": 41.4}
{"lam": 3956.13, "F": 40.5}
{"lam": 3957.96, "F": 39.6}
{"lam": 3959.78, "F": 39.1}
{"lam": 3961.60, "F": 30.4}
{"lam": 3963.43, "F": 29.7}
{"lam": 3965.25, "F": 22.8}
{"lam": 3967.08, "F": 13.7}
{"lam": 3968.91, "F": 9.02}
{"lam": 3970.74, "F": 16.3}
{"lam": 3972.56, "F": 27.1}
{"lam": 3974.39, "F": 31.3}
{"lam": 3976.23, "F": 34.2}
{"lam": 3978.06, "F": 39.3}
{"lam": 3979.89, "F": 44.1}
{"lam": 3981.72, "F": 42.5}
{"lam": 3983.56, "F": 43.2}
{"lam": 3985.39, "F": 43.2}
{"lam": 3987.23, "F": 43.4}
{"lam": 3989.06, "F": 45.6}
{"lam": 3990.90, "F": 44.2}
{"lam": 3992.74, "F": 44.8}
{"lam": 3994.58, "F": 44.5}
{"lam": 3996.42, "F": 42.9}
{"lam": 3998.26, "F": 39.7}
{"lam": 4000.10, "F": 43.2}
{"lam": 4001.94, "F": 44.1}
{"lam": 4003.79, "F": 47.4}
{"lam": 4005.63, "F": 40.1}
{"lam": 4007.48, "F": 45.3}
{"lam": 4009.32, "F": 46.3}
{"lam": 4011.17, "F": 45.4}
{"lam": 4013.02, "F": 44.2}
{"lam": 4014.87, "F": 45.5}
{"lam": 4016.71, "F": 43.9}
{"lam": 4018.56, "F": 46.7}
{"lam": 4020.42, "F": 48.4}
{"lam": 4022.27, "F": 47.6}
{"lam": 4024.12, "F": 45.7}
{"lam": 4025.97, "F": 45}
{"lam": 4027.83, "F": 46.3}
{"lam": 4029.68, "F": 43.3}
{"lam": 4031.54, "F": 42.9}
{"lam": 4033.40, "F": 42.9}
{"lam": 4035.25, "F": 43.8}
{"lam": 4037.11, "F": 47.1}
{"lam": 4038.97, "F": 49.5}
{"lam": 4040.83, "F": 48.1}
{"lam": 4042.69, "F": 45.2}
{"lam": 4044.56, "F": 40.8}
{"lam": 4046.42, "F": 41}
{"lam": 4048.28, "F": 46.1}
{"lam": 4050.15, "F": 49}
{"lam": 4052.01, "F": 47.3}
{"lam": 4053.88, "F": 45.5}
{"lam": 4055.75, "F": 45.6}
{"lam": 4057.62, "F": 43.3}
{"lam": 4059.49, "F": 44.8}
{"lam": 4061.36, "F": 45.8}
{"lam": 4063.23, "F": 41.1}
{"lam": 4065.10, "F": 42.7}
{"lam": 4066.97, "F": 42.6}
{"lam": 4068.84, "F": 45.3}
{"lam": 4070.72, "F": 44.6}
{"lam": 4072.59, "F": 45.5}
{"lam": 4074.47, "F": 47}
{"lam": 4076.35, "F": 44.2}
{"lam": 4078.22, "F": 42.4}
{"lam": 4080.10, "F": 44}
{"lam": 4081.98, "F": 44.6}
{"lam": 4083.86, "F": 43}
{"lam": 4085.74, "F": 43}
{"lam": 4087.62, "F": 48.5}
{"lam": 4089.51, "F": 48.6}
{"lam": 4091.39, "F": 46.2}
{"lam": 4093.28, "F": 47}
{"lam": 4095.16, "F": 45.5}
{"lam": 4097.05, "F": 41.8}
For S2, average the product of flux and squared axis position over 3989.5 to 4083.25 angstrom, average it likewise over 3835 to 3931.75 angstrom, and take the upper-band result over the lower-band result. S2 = 1.36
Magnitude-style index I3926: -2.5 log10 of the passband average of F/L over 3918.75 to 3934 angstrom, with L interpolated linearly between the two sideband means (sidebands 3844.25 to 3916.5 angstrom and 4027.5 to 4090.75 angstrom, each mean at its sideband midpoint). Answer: 0.45 mag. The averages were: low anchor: 37.6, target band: 26.1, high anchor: 44.9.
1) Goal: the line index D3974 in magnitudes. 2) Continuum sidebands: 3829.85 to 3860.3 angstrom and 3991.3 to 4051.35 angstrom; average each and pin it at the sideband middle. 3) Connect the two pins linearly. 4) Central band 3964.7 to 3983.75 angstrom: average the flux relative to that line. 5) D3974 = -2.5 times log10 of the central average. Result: 0.39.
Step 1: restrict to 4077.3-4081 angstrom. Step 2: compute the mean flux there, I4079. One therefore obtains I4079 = 43.2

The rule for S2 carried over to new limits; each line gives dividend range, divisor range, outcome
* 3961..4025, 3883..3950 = 1.27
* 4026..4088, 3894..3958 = 1.44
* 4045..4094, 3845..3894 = 1.35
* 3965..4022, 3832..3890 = 1.21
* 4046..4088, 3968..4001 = 1.23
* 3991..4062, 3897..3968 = 1.46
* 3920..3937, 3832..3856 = 0.71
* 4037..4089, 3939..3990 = 1.38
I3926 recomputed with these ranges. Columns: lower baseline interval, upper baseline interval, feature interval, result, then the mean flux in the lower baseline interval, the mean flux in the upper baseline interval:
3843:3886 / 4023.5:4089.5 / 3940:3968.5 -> 0.24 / 38.3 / 44.8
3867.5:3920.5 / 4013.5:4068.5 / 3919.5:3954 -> 0.37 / 37.3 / 45.1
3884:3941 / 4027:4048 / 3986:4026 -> -0.08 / 31.7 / 44.7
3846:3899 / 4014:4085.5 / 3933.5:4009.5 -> 0.18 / 37.1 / 44.9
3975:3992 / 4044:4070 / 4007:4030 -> -0.06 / 42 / 44.4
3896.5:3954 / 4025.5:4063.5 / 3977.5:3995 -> -0.12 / 32.5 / 45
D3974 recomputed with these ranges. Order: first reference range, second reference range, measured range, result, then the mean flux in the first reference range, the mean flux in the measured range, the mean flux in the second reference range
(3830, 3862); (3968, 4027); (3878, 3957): 0.10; 32.6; 33.2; 41.1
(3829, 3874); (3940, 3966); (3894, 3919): -0.13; 34.4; 39.1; 35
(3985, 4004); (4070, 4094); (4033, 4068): 0.00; 43.8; 44.9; 45.3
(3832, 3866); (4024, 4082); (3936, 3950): 0.28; 34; 30.1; 44.8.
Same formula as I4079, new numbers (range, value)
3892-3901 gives 38.3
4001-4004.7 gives 45.7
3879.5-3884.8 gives 40.1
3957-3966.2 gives 32.3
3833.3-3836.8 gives 23.8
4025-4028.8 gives 45.7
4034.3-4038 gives 45.5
